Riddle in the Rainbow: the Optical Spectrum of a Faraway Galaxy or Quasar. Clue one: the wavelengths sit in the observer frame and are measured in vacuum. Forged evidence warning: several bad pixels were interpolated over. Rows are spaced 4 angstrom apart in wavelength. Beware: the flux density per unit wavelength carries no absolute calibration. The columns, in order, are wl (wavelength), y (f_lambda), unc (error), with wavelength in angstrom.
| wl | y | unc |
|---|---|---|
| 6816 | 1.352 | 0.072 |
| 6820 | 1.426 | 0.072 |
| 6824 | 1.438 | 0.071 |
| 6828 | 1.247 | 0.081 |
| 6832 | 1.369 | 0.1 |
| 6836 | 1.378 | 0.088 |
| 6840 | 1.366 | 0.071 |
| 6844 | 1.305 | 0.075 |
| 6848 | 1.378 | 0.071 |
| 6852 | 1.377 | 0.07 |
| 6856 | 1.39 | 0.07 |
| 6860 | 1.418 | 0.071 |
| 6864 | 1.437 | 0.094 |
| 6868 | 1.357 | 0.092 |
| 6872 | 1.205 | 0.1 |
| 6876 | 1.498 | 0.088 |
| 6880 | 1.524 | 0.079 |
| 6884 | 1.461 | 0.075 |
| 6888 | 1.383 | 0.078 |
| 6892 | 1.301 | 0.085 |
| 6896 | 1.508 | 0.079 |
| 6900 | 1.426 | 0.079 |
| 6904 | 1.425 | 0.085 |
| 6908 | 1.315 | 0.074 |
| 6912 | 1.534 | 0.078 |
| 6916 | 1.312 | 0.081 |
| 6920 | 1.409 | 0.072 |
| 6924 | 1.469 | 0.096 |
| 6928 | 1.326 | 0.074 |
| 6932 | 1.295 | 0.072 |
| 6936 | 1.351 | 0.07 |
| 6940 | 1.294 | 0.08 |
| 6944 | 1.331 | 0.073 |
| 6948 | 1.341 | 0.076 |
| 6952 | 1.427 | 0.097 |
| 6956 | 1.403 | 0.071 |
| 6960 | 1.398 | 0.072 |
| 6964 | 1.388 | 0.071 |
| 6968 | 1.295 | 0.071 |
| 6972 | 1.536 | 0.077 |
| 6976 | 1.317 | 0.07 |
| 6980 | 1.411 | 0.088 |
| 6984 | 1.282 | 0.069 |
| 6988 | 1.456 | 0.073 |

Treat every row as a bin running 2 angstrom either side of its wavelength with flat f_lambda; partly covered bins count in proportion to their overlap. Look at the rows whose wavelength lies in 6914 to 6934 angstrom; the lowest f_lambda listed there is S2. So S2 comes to 1.295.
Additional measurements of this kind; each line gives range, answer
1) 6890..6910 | 1.301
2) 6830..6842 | 1.366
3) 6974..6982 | 1.317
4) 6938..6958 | 1.294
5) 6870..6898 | 1.205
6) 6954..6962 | 1.398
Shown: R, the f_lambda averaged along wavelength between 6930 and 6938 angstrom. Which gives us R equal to 1.32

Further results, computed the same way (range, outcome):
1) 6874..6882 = 1.51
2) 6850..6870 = 1.4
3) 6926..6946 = 1.32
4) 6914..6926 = 1.4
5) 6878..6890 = 1.46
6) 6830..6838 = 1.37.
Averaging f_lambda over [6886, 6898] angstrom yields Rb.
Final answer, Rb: 1.4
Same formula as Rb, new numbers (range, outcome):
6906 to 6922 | 1.39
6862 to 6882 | 1.4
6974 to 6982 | 1.36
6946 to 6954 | 1.38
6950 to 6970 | 1.38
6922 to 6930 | 1.4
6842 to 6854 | 1.35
